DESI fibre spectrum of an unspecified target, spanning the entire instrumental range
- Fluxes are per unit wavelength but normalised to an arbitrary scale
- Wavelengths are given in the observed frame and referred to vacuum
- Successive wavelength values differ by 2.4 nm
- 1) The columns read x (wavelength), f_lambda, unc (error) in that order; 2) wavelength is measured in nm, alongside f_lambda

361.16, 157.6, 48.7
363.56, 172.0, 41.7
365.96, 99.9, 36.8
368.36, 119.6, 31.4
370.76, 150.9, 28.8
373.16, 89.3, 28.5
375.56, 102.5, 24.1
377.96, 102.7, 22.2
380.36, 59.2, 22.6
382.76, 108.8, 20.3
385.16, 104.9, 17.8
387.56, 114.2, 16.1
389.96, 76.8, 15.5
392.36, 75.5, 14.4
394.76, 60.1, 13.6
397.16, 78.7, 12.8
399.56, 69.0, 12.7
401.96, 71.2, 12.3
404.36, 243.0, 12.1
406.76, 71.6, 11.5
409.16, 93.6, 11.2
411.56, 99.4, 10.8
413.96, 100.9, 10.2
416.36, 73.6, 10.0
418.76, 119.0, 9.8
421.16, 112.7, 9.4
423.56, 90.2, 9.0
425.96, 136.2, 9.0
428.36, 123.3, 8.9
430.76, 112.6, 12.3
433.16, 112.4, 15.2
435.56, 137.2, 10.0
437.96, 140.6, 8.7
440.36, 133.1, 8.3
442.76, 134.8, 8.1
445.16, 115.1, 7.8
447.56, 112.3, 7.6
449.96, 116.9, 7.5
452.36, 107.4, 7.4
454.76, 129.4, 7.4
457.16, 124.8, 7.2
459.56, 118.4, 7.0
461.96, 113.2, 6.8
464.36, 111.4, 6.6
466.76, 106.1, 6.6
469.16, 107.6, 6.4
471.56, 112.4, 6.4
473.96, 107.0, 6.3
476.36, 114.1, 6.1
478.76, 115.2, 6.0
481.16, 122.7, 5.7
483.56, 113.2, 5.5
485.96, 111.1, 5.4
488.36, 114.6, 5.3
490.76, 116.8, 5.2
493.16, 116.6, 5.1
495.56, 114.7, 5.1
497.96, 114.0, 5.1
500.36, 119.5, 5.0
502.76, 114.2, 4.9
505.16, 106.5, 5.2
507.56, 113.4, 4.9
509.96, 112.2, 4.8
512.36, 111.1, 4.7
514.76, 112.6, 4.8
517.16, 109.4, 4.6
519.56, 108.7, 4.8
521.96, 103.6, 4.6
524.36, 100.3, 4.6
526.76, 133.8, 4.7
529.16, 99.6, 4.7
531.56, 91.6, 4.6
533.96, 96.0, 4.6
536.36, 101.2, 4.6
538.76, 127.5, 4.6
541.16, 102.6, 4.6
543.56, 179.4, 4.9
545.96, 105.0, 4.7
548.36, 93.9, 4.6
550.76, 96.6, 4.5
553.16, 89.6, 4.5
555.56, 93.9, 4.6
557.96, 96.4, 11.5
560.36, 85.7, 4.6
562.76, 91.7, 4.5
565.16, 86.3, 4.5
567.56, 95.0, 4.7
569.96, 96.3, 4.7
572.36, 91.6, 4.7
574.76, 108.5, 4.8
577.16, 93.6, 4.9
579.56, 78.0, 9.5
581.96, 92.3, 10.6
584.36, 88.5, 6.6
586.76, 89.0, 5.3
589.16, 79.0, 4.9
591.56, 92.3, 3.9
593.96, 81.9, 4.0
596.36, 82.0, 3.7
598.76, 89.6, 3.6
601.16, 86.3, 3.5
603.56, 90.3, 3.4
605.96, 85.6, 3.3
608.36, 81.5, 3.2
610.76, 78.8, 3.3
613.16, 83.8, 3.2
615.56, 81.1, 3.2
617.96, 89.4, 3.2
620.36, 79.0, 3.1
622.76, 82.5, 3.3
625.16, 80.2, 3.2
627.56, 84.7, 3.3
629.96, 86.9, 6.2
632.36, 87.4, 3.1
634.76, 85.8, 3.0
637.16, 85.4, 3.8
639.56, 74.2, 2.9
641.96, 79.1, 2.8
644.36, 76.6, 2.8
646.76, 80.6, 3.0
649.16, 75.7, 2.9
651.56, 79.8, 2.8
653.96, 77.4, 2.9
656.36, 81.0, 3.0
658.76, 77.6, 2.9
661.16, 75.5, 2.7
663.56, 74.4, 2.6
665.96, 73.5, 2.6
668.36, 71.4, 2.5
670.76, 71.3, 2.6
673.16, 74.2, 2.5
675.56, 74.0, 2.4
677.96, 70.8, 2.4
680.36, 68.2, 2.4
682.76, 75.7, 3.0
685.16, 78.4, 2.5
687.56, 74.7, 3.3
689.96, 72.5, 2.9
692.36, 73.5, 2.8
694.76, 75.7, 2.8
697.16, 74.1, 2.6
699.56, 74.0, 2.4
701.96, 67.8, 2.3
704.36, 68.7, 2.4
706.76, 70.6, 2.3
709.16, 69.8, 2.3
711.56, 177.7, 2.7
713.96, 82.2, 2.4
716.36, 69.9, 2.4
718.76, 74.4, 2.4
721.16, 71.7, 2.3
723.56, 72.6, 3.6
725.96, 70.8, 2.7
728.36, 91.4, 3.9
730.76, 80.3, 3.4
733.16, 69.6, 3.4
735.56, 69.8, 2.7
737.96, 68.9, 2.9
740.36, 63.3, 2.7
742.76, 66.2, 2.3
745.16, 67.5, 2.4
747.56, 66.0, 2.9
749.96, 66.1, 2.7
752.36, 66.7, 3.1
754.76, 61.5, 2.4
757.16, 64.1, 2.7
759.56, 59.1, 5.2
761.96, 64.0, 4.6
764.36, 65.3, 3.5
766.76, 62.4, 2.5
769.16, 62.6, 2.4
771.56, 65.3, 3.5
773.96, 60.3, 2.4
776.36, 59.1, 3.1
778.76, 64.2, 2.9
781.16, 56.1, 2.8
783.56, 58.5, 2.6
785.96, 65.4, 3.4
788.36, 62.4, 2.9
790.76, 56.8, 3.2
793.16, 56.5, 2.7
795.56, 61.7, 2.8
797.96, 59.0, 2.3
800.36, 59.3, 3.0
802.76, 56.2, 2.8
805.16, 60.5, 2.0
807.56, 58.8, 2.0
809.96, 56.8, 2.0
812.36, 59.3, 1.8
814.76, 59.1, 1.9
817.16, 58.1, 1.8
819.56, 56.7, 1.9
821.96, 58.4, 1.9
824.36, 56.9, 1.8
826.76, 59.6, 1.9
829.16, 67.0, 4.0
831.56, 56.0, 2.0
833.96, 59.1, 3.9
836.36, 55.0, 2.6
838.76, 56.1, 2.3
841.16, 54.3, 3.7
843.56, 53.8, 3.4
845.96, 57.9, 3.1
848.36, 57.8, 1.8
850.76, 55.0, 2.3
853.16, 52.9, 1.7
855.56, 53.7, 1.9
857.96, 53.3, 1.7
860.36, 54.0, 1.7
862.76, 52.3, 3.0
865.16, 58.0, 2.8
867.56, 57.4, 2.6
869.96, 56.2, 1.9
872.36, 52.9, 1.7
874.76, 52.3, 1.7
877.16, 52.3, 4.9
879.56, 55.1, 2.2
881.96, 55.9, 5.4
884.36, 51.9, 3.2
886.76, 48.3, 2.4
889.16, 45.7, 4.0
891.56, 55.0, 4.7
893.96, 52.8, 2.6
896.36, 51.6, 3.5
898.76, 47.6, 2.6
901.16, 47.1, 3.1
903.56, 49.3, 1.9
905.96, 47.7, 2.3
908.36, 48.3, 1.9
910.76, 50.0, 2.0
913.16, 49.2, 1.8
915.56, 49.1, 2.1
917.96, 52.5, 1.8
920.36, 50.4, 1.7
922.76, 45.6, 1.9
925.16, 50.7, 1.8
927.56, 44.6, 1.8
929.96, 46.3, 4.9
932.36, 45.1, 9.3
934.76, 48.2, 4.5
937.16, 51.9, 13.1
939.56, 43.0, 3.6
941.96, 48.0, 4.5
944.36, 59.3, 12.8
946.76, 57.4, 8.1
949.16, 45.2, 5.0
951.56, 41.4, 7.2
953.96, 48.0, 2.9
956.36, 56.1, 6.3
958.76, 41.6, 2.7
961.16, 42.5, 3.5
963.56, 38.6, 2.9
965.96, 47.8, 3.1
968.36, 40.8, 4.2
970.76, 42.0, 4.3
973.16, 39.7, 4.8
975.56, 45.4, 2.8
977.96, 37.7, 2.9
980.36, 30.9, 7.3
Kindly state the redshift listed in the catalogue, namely 0.085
